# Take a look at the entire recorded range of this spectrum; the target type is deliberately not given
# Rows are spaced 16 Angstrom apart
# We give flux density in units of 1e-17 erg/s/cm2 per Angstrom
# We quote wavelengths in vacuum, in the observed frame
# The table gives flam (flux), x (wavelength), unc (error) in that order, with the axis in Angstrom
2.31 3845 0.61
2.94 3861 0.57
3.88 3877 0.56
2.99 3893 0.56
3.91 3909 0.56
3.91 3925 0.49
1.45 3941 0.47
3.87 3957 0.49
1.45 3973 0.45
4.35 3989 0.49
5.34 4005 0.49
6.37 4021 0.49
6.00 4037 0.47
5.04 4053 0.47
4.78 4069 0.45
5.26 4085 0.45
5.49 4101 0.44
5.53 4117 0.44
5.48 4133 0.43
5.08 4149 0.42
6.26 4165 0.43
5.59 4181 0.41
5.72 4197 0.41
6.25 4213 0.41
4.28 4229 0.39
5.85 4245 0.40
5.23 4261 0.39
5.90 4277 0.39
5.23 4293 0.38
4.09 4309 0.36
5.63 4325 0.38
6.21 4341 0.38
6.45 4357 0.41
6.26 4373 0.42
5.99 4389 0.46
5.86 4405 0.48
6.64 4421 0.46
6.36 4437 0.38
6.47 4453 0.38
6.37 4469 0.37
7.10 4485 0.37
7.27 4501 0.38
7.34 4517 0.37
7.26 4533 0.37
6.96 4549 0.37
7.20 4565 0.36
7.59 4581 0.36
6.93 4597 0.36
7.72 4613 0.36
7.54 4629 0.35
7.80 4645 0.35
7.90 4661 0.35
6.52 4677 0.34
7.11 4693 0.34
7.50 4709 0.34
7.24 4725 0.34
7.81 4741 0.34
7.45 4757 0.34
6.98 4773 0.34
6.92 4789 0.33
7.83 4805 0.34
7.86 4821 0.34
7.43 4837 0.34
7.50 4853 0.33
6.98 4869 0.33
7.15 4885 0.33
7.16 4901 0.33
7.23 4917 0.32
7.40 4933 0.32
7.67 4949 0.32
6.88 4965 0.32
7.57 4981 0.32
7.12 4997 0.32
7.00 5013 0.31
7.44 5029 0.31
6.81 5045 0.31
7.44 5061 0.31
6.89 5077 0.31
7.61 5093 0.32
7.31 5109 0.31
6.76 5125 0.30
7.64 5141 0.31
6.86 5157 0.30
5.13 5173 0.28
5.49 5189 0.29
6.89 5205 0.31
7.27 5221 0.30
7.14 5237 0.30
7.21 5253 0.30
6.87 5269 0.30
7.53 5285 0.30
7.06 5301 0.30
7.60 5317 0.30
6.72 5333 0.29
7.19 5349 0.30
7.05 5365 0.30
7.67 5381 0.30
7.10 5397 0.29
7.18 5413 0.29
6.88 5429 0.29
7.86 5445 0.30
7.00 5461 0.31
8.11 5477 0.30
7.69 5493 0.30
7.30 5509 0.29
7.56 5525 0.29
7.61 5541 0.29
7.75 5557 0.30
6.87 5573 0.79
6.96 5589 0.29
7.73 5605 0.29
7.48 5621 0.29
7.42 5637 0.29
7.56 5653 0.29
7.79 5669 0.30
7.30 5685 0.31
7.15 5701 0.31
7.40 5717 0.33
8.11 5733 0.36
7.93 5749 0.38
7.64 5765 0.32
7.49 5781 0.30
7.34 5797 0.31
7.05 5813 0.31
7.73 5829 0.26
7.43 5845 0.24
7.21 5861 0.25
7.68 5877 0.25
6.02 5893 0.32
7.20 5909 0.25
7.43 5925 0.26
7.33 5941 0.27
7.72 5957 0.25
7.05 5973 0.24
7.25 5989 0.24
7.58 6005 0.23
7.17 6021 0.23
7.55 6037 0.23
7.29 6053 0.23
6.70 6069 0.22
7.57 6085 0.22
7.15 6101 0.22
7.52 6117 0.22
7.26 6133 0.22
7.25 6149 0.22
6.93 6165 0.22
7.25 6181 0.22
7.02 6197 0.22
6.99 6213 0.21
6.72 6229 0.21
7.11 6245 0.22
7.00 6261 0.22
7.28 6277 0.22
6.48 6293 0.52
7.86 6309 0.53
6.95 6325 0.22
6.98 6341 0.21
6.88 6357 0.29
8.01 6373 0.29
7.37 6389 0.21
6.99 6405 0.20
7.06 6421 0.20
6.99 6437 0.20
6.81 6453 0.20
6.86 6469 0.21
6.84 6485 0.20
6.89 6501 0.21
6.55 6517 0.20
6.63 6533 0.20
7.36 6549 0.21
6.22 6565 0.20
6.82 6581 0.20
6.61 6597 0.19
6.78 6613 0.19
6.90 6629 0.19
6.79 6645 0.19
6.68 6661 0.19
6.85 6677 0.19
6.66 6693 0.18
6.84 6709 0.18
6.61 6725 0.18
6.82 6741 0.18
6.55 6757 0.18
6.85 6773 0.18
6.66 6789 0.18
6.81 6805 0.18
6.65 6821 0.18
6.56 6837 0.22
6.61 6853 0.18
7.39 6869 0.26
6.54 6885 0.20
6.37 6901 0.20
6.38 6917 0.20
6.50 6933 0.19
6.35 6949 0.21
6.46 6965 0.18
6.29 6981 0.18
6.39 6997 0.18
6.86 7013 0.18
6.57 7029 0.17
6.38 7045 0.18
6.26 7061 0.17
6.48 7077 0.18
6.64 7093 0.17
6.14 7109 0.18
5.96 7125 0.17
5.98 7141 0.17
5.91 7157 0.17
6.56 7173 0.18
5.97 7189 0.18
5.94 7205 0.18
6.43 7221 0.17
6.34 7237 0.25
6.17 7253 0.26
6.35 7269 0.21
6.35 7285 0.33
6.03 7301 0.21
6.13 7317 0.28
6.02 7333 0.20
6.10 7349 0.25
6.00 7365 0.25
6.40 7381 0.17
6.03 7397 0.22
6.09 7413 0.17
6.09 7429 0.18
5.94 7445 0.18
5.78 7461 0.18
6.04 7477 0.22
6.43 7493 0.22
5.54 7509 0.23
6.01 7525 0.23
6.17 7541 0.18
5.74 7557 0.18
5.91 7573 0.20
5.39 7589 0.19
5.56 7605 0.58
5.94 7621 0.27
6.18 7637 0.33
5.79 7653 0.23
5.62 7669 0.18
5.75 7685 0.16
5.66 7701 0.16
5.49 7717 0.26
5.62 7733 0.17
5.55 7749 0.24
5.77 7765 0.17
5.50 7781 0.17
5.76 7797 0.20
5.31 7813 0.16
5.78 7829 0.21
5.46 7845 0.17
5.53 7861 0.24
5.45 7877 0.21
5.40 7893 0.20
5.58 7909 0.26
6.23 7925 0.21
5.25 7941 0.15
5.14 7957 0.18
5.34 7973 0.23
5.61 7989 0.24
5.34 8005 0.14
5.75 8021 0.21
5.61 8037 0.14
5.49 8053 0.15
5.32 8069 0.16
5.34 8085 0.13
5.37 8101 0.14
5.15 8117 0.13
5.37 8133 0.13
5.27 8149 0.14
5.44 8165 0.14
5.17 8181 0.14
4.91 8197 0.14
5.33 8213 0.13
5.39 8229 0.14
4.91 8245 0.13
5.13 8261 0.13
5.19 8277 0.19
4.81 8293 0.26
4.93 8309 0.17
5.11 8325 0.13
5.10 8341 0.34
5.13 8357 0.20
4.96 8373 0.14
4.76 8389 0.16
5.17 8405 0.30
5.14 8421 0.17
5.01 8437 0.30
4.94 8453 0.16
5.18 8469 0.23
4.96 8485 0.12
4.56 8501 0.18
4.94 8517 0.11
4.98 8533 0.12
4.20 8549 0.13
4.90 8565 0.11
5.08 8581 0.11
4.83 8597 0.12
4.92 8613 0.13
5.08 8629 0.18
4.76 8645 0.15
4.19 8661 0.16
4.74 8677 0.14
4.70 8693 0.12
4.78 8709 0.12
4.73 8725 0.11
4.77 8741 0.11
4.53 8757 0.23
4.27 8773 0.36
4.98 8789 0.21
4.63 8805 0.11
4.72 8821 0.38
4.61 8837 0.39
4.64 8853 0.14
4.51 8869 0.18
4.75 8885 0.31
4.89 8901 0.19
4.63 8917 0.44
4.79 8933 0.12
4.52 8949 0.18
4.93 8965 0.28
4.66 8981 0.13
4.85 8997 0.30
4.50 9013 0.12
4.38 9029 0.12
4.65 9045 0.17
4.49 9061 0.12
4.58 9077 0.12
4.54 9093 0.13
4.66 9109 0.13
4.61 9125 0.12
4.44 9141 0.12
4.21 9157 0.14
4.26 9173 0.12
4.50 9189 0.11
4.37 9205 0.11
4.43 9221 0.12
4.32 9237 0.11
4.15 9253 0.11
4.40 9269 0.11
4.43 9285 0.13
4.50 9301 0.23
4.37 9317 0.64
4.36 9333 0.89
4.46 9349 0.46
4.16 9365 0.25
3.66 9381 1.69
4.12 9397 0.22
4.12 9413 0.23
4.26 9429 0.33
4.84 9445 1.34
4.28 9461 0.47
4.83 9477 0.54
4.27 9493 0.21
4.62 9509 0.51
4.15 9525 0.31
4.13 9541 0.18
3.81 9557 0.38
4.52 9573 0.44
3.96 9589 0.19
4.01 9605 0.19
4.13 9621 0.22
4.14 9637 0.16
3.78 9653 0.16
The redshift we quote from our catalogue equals 0.00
